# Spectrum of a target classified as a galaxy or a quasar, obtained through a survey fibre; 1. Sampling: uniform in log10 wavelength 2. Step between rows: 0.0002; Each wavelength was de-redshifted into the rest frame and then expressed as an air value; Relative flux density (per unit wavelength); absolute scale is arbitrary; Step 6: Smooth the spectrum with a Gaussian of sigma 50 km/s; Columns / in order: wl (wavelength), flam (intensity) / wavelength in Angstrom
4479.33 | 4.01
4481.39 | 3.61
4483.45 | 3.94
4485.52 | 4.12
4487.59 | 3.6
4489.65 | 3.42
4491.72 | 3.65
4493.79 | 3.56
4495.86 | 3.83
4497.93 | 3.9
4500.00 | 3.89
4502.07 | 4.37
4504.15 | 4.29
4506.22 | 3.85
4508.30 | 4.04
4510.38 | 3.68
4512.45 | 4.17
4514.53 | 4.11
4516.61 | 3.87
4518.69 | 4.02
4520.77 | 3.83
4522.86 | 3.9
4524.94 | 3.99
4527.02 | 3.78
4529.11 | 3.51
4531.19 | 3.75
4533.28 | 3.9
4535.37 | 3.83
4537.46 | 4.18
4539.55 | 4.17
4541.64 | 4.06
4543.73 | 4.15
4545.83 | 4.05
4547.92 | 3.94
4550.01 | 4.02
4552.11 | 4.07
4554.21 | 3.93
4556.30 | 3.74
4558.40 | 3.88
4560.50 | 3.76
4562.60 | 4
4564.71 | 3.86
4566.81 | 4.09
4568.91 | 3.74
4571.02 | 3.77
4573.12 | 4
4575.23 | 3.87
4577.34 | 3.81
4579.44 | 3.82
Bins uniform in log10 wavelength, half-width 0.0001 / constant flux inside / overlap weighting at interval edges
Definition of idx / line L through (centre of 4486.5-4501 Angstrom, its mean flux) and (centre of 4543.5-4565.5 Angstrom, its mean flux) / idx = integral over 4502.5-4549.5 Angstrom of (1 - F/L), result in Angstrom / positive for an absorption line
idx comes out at -1.7 Angstrom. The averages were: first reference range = 3.69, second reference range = 3.94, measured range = 3.96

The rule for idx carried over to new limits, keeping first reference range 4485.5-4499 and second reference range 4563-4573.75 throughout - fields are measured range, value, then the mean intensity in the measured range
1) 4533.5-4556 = -1.1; 4.03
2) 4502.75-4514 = -0.9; 4.02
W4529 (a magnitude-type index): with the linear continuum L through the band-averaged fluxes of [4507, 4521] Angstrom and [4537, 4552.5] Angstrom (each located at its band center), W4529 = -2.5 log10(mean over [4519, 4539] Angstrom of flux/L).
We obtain 0.04 mag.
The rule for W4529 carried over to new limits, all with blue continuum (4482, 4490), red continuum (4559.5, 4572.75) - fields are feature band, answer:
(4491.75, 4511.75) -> -0.032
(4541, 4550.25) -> -0.053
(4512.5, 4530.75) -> -0.016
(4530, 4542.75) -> -0.037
